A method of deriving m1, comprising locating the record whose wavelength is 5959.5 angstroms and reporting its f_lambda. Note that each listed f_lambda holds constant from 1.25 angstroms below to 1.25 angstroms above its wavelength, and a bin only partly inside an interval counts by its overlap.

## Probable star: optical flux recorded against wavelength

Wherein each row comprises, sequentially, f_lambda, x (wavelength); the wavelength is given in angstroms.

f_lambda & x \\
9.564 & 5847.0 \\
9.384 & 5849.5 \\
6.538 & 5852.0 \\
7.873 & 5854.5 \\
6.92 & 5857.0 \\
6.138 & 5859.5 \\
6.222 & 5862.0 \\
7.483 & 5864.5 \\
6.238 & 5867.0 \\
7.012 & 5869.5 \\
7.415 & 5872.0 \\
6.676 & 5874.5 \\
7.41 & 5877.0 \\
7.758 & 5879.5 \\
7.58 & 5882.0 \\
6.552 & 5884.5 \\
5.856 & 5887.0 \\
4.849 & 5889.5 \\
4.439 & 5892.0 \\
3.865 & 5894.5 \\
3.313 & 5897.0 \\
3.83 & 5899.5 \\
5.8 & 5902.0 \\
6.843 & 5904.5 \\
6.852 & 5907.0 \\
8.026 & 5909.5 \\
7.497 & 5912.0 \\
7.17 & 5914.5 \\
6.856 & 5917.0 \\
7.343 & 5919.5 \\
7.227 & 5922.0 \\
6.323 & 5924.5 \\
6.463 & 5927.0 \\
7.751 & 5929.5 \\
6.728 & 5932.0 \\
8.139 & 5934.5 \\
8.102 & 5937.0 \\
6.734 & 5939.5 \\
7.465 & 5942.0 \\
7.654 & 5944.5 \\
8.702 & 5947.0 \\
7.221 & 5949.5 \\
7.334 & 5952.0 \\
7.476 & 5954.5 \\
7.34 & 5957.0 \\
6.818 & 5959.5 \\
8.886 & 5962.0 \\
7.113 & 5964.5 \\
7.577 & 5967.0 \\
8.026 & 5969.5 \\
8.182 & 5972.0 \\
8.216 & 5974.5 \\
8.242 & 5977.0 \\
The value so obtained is 6.818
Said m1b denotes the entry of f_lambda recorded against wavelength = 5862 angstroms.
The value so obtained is 6.222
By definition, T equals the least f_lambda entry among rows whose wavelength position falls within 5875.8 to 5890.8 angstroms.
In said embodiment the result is 4.849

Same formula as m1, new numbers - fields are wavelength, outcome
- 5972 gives 8.182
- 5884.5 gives 6.552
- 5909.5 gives 8.026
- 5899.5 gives 3.83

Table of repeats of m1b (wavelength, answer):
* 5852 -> 6.538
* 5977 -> 8.242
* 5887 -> 5.856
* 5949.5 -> 7.221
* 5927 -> 6.463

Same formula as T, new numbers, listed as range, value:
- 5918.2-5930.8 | 6.323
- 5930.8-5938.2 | 6.728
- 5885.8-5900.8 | 3.313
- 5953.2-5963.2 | 6.818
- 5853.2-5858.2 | 6.92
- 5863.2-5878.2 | 6.238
